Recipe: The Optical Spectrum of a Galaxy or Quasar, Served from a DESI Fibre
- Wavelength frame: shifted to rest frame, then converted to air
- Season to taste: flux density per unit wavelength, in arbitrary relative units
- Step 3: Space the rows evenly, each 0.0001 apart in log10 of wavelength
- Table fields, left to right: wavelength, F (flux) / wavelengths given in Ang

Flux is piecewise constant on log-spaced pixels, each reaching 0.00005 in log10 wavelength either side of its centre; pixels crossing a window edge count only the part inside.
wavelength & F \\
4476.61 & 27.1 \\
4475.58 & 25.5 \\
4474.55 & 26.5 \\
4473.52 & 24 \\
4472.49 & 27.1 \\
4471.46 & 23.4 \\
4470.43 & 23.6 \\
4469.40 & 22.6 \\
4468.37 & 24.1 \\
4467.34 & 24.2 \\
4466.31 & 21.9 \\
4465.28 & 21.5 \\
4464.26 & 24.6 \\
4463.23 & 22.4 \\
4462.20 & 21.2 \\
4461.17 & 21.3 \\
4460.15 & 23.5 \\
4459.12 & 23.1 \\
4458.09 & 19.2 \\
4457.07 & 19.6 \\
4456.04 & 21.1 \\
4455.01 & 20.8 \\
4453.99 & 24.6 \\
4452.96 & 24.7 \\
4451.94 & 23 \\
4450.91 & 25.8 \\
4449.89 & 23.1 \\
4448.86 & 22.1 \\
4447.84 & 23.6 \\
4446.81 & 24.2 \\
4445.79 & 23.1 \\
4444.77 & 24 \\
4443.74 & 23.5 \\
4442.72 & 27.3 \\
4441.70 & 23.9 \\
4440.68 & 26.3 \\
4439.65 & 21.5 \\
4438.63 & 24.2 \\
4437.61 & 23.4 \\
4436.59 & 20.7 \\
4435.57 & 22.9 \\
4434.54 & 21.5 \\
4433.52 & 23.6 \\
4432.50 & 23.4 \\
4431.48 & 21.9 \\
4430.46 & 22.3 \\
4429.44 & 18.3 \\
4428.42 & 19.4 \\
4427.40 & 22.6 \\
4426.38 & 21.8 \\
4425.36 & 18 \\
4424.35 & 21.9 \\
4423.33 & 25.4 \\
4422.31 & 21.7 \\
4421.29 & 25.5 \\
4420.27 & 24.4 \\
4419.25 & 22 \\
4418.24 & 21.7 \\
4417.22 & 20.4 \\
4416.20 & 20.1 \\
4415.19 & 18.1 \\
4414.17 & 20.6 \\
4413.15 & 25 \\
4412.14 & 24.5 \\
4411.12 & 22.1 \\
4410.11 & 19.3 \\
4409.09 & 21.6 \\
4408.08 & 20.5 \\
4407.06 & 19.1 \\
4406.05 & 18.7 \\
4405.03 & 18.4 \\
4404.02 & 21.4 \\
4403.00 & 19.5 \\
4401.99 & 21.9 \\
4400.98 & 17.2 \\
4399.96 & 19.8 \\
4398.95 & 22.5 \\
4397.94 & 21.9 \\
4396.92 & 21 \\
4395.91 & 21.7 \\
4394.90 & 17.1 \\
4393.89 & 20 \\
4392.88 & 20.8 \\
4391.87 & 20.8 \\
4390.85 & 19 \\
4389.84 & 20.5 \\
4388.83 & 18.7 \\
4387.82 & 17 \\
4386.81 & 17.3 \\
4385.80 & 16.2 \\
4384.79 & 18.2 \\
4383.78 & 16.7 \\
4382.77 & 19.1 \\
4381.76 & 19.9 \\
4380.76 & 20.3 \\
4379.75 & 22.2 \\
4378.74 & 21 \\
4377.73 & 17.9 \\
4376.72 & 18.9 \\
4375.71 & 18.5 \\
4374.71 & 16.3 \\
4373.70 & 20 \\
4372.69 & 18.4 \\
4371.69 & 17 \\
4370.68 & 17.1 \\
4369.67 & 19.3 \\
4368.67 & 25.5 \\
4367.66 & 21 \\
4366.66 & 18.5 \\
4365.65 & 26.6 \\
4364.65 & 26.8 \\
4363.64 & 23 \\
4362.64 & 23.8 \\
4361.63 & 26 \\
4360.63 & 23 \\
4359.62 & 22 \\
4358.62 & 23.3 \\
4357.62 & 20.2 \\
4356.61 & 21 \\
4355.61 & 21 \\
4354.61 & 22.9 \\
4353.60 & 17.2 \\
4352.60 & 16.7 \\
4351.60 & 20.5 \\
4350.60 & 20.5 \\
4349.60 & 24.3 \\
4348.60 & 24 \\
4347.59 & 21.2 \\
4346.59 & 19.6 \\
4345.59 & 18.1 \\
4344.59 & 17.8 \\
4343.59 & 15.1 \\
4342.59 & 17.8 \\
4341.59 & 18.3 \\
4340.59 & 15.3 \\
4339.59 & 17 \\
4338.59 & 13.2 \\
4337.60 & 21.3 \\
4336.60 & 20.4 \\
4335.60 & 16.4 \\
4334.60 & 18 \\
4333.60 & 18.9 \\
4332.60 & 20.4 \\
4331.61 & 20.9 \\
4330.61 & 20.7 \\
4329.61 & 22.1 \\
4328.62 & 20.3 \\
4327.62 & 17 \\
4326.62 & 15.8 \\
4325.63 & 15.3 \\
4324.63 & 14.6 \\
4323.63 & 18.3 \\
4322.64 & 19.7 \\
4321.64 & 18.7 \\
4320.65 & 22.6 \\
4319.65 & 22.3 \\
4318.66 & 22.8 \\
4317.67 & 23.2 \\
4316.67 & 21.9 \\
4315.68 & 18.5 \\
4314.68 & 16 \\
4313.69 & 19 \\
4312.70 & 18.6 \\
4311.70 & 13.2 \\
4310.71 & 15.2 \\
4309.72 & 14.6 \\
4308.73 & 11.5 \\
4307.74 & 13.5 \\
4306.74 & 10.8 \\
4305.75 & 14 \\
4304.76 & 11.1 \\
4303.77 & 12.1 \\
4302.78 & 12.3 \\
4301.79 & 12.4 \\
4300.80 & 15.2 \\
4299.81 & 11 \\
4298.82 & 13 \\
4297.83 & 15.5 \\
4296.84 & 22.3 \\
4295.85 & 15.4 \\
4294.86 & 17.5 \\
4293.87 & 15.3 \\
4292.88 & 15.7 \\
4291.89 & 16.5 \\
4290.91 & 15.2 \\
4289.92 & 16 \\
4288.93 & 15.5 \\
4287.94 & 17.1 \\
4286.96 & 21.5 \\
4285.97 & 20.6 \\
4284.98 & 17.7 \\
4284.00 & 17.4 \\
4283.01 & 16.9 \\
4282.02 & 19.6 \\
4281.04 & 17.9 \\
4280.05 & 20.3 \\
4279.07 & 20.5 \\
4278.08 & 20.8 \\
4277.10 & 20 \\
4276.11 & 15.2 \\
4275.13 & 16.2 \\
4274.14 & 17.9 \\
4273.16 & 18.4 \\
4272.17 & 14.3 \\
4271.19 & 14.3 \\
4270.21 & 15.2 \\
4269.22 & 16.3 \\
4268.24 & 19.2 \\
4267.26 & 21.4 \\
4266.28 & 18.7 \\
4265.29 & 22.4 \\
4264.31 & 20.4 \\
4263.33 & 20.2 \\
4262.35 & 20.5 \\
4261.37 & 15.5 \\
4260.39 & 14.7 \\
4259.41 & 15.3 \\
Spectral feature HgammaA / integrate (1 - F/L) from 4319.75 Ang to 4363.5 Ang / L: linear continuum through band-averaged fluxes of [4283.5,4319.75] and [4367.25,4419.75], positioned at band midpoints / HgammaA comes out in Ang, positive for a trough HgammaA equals -4.4 Ang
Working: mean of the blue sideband 16.2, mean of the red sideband 19.9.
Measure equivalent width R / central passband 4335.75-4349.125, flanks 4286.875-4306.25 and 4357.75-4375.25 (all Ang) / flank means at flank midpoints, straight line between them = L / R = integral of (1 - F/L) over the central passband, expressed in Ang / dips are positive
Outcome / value 0.7 Ang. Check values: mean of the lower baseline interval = 15.1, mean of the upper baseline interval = 21.6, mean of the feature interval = 18.4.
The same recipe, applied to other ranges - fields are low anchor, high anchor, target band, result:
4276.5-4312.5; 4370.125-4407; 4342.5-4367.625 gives -4.43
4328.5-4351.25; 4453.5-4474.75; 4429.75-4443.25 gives -0.74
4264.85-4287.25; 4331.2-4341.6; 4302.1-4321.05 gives 1.89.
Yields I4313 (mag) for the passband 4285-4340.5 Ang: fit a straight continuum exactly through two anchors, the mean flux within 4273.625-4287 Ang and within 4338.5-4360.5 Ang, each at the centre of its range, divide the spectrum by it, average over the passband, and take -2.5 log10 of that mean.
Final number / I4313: 0.123 mag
